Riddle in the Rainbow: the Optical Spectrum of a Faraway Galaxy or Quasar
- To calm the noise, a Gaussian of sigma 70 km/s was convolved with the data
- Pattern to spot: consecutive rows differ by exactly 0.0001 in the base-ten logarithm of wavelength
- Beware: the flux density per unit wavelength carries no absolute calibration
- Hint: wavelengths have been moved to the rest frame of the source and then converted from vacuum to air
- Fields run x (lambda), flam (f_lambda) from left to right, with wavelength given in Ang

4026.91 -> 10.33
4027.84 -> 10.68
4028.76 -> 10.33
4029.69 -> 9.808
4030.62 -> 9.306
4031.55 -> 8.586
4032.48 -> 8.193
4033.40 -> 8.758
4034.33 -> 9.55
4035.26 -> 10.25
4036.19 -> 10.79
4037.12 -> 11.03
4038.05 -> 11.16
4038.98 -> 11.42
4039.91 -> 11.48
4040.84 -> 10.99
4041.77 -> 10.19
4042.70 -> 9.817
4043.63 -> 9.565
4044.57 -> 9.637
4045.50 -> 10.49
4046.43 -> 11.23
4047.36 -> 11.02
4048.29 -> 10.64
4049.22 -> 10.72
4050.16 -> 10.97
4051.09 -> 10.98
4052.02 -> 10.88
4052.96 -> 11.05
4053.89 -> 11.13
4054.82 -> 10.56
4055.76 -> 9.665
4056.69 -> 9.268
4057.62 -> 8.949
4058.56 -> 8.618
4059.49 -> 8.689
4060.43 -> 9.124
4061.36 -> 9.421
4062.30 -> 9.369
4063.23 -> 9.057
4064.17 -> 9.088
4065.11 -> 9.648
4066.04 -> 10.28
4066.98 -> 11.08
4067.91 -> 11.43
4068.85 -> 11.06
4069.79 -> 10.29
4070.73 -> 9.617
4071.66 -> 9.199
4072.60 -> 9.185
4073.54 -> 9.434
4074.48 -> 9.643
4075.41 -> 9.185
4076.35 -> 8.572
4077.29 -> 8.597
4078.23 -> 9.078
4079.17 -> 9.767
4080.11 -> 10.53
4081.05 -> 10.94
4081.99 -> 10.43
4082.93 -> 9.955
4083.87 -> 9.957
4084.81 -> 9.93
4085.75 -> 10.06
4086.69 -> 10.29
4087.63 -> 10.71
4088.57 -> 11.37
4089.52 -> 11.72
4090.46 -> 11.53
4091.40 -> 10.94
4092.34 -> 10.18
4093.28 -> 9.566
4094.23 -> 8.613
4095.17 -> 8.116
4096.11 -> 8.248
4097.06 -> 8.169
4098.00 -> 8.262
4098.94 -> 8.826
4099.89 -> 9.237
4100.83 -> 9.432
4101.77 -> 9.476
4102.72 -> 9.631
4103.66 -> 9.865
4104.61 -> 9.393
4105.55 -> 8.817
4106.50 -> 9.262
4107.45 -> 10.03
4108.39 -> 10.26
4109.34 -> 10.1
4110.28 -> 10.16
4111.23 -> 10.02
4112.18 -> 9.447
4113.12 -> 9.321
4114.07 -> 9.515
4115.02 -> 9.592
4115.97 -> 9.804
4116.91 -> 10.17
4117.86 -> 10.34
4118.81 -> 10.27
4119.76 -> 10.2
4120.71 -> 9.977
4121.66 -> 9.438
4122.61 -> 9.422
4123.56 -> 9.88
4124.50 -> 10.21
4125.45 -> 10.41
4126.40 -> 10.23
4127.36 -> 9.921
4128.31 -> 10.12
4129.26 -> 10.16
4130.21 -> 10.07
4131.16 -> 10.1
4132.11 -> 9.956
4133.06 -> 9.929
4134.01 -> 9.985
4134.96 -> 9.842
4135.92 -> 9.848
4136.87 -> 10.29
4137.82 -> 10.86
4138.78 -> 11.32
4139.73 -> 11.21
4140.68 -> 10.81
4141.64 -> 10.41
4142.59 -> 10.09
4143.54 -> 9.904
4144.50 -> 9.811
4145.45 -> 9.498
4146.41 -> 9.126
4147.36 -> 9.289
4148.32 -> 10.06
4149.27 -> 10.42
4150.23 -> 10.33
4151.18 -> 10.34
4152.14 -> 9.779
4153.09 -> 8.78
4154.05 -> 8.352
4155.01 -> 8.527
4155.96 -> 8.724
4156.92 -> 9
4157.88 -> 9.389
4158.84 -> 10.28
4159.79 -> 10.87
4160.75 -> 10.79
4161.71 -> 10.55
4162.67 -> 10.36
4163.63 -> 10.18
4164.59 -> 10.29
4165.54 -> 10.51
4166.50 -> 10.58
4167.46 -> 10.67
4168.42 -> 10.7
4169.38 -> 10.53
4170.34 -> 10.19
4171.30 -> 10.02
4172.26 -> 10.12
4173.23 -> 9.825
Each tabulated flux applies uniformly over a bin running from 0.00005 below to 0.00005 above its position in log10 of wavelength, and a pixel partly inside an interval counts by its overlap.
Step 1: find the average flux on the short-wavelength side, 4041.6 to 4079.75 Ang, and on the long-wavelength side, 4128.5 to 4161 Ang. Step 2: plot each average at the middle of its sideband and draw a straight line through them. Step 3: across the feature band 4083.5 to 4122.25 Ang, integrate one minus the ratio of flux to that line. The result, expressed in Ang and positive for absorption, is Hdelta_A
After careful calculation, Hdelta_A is 0.6 Ang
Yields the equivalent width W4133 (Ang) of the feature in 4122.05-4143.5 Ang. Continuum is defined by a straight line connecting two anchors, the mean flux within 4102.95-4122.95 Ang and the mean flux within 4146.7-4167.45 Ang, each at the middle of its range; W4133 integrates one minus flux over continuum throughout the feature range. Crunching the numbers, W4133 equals -0.9 Ang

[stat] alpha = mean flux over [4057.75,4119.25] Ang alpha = 9.72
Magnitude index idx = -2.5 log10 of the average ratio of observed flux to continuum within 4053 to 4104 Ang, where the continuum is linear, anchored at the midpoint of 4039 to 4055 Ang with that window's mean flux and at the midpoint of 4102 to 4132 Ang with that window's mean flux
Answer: 0.06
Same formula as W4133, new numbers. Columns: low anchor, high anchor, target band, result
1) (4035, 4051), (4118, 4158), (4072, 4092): 0.5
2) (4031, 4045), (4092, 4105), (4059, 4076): -0.2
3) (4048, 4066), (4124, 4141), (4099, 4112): 0.7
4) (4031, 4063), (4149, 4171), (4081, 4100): 0.4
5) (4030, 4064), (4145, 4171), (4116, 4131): -0.1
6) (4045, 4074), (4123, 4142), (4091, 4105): 1.4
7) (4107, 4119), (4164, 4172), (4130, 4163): 0.9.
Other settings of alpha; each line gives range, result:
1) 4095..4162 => 9.79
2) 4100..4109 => 9.57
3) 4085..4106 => 9.66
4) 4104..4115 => 9.66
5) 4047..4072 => 10.1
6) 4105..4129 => 9.88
